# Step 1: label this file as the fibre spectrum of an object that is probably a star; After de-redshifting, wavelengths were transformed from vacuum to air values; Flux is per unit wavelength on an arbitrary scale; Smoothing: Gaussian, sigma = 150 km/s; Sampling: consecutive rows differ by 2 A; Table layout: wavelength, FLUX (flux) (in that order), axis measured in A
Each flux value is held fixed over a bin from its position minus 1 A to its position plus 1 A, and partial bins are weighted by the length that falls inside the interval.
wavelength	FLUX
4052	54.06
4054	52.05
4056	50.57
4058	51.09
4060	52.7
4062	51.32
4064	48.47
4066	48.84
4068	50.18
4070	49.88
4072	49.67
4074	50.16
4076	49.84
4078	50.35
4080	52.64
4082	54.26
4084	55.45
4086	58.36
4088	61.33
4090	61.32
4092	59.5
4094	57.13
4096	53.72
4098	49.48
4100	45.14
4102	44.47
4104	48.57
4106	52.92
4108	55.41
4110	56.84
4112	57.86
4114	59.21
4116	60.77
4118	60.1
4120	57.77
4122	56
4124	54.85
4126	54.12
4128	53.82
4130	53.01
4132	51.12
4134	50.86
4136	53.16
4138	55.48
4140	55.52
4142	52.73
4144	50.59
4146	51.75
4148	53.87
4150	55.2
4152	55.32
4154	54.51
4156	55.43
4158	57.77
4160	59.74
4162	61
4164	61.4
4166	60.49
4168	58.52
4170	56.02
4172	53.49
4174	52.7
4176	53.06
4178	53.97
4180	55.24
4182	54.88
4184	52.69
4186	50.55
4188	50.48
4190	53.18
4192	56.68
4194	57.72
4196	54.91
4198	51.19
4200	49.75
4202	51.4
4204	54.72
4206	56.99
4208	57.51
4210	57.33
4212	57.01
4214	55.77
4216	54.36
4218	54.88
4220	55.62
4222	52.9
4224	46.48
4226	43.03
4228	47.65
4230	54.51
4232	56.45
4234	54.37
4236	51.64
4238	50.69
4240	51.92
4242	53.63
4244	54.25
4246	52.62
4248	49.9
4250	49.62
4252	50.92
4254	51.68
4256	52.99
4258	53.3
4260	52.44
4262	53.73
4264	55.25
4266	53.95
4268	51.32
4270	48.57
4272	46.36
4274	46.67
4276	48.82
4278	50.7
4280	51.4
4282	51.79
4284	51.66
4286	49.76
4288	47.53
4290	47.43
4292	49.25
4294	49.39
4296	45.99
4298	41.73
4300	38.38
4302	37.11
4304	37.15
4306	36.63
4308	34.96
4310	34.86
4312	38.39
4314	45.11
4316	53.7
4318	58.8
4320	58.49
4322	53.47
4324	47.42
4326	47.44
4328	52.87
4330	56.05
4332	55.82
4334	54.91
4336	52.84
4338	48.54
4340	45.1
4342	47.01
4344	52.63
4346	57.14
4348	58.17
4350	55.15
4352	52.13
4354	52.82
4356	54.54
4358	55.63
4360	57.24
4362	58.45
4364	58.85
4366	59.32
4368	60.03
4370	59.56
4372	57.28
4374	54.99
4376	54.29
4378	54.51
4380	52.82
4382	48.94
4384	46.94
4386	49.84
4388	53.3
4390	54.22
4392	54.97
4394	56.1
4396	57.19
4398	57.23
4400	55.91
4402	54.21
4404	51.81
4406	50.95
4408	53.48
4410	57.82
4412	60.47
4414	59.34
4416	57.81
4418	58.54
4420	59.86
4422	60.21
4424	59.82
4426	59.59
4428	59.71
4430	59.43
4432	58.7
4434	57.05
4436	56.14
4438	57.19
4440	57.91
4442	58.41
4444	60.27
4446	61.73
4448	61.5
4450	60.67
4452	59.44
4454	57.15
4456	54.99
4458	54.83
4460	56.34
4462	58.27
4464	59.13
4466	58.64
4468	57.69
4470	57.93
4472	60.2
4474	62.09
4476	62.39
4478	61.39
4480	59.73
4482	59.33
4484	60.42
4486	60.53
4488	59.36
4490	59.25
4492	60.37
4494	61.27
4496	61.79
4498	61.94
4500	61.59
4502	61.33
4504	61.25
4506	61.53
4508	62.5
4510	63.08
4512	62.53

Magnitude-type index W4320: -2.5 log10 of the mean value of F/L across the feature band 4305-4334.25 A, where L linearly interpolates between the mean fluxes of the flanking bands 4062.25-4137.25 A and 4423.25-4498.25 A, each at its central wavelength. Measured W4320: 0.18 mag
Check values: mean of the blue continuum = 53.7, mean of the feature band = 48.4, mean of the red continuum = 59.3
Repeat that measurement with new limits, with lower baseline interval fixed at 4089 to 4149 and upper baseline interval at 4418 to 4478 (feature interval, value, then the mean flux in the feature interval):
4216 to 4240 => 0.08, 51.8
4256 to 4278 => 0.11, 51.1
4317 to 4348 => 0.09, 52.7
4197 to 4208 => 0.04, 53.2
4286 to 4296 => 0.17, 48.3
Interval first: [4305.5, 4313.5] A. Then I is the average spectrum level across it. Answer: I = 36.7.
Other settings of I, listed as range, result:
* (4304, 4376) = 52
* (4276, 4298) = 49.1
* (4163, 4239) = 54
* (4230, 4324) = 49.1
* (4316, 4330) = 53.3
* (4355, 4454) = 56.8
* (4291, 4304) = 43.1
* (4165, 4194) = 54.5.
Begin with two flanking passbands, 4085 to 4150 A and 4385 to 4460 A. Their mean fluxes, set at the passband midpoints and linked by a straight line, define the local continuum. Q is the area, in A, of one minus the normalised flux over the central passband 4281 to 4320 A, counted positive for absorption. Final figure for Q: 7.71 A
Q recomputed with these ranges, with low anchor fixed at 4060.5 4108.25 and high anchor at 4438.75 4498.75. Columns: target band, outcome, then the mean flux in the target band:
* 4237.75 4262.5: 1.5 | 52.1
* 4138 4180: -1.5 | 55.6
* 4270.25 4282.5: 1.5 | 49.1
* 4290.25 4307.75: 4.5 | 41.9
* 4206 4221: -0.4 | 56.1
